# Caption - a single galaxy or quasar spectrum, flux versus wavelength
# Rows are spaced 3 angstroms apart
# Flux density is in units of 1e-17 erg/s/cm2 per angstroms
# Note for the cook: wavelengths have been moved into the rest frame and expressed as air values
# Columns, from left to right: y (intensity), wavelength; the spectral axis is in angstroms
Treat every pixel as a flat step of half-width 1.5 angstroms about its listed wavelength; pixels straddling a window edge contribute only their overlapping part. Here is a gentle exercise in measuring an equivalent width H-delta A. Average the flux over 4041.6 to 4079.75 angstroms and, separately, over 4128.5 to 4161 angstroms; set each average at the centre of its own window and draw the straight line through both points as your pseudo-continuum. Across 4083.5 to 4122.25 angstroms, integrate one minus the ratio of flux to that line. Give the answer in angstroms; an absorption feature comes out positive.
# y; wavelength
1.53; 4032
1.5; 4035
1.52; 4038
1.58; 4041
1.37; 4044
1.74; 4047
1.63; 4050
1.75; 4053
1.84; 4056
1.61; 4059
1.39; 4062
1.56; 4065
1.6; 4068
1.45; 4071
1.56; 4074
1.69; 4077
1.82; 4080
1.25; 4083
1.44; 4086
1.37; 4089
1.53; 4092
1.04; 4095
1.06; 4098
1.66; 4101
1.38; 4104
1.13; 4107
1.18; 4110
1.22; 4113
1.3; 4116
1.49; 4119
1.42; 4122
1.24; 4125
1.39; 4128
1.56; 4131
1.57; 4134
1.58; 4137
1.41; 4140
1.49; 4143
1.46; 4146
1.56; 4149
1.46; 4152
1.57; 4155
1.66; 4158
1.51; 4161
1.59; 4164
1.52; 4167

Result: 6.10 angstroms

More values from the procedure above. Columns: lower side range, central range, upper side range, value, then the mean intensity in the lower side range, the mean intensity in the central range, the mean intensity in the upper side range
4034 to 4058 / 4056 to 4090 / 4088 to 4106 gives -1.6 angstroms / 1.62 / 1.54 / 1.33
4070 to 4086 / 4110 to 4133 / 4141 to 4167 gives 2.6 angstroms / 1.55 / 1.37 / 1.53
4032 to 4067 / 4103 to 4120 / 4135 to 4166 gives 3.0 angstroms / 1.59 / 1.27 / 1.53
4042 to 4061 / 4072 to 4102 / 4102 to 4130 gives 0.6 angstroms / 1.65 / 1.44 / 1.32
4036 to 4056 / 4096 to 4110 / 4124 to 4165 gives 2.4 angstroms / 1.61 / 1.28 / 1.51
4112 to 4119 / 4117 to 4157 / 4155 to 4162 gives -0.8 angstroms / 1.31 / 1.48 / 1.59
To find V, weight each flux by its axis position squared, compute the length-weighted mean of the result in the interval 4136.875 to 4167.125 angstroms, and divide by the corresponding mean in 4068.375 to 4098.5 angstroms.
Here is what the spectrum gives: 1.10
